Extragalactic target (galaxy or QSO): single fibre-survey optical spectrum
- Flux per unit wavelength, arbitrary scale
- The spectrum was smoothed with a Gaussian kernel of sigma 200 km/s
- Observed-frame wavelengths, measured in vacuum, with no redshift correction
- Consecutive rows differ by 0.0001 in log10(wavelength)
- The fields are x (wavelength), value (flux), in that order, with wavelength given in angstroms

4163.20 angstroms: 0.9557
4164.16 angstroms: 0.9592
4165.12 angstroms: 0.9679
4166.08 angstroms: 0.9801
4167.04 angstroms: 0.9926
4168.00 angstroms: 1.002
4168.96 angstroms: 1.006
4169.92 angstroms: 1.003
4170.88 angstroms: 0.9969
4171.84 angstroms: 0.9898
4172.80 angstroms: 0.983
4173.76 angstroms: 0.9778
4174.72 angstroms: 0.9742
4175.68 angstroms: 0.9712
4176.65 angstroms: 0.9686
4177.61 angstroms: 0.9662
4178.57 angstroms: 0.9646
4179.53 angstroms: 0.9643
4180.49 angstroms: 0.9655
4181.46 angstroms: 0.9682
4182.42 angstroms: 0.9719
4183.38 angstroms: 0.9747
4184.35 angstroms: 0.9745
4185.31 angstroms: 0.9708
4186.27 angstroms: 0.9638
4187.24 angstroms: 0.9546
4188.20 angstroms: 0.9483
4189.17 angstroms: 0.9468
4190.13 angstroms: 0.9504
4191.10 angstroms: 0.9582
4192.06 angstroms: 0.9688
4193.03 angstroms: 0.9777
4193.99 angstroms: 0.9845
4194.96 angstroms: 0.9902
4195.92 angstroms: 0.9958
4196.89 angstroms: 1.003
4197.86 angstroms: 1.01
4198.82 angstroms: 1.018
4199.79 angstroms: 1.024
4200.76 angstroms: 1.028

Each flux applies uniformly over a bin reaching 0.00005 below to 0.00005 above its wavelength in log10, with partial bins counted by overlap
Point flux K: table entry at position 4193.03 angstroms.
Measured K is 0.9777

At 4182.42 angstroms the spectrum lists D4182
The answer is 0.9719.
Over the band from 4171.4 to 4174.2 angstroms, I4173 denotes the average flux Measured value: 0.984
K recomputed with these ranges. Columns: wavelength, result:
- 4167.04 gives 0.9926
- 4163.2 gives 0.9557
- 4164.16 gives 0.9592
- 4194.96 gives 0.9902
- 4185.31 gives 0.9708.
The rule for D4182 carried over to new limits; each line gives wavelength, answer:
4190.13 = 0.9504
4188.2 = 0.9483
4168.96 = 1.006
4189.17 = 0.9468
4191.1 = 0.9582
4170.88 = 0.9969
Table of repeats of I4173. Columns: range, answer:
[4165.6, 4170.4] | 0.996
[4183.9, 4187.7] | 0.966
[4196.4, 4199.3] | 1.01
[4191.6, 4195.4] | 0.979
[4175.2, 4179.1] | 0.967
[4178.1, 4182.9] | 0.967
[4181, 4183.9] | 0.971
